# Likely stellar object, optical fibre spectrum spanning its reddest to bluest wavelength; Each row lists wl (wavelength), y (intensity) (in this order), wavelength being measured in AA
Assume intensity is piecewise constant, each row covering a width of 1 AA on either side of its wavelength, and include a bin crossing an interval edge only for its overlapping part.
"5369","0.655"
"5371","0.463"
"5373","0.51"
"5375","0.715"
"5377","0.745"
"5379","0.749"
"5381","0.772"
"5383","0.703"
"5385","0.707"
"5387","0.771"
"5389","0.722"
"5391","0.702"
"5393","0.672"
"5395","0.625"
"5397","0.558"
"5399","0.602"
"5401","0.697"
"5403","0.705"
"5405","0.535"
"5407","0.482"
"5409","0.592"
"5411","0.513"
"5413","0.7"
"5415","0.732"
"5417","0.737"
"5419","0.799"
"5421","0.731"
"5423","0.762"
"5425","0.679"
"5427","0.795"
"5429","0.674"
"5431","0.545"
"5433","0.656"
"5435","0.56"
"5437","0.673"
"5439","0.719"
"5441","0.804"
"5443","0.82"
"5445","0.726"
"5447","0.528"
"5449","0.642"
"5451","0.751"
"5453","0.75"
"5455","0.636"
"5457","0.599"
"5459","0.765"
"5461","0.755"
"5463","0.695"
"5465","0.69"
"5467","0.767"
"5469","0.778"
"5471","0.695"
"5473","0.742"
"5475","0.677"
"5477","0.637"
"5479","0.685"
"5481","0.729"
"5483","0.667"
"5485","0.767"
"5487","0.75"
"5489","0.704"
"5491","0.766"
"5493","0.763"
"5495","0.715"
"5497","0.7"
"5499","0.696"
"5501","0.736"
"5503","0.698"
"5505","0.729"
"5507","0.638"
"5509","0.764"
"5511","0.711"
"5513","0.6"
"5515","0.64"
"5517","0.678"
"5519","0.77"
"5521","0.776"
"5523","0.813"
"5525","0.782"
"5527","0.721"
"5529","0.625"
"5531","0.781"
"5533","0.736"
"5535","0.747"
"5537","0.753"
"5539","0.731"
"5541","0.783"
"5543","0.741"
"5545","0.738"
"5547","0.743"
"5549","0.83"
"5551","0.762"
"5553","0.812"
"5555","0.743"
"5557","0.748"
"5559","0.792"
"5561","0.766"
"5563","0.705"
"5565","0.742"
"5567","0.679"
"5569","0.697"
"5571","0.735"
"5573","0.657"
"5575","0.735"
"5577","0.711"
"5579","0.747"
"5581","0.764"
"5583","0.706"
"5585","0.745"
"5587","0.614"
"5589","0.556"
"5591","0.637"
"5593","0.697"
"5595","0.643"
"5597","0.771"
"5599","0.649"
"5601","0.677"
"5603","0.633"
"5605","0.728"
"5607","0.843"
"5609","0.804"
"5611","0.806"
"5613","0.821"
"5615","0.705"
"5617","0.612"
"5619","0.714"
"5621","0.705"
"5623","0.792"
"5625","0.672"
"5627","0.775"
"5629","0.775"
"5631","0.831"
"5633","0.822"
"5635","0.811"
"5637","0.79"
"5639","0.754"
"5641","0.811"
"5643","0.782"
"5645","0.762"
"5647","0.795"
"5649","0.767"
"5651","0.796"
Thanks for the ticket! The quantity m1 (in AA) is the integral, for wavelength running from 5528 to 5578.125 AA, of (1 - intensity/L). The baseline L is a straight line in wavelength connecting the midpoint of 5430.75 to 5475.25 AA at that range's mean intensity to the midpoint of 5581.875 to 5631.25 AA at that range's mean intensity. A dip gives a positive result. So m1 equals -2.2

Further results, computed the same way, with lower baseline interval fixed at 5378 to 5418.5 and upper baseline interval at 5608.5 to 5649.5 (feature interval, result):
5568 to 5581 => 0.4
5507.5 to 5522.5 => 0.2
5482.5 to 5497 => -0.6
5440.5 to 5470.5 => -0.9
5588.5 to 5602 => 1.6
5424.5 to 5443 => -0.1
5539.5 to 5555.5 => -0.8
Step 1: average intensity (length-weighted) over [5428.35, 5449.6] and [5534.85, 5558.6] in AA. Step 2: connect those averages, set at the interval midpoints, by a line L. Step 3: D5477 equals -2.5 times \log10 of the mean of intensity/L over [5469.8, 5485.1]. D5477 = 0.01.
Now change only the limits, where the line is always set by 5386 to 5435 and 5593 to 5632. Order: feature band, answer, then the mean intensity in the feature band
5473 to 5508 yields -0.029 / 0.71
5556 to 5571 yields -0.024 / 0.733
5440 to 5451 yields -0.051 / 0.708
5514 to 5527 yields -0.059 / 0.741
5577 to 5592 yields 0.063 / 0.683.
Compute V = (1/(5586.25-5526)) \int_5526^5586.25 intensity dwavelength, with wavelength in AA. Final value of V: 0.739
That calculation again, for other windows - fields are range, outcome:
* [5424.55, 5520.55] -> 0.702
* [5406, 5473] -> 0.69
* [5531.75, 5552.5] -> 0.758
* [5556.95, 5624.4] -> 0.715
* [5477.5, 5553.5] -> 0.73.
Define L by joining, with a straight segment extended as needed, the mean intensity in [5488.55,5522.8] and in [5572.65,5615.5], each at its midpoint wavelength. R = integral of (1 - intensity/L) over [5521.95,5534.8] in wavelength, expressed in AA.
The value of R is -0.5 AA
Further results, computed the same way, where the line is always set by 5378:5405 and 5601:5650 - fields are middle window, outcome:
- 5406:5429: 0.4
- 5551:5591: 1.4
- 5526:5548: -0.1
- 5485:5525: 0.1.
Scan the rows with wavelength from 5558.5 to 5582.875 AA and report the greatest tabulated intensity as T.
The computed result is 0.792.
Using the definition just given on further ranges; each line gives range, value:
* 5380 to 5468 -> 0.82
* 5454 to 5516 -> 0.778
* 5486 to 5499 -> 0.766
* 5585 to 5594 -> 0.745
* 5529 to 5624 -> 0.843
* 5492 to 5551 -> 0.83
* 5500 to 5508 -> 0.736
